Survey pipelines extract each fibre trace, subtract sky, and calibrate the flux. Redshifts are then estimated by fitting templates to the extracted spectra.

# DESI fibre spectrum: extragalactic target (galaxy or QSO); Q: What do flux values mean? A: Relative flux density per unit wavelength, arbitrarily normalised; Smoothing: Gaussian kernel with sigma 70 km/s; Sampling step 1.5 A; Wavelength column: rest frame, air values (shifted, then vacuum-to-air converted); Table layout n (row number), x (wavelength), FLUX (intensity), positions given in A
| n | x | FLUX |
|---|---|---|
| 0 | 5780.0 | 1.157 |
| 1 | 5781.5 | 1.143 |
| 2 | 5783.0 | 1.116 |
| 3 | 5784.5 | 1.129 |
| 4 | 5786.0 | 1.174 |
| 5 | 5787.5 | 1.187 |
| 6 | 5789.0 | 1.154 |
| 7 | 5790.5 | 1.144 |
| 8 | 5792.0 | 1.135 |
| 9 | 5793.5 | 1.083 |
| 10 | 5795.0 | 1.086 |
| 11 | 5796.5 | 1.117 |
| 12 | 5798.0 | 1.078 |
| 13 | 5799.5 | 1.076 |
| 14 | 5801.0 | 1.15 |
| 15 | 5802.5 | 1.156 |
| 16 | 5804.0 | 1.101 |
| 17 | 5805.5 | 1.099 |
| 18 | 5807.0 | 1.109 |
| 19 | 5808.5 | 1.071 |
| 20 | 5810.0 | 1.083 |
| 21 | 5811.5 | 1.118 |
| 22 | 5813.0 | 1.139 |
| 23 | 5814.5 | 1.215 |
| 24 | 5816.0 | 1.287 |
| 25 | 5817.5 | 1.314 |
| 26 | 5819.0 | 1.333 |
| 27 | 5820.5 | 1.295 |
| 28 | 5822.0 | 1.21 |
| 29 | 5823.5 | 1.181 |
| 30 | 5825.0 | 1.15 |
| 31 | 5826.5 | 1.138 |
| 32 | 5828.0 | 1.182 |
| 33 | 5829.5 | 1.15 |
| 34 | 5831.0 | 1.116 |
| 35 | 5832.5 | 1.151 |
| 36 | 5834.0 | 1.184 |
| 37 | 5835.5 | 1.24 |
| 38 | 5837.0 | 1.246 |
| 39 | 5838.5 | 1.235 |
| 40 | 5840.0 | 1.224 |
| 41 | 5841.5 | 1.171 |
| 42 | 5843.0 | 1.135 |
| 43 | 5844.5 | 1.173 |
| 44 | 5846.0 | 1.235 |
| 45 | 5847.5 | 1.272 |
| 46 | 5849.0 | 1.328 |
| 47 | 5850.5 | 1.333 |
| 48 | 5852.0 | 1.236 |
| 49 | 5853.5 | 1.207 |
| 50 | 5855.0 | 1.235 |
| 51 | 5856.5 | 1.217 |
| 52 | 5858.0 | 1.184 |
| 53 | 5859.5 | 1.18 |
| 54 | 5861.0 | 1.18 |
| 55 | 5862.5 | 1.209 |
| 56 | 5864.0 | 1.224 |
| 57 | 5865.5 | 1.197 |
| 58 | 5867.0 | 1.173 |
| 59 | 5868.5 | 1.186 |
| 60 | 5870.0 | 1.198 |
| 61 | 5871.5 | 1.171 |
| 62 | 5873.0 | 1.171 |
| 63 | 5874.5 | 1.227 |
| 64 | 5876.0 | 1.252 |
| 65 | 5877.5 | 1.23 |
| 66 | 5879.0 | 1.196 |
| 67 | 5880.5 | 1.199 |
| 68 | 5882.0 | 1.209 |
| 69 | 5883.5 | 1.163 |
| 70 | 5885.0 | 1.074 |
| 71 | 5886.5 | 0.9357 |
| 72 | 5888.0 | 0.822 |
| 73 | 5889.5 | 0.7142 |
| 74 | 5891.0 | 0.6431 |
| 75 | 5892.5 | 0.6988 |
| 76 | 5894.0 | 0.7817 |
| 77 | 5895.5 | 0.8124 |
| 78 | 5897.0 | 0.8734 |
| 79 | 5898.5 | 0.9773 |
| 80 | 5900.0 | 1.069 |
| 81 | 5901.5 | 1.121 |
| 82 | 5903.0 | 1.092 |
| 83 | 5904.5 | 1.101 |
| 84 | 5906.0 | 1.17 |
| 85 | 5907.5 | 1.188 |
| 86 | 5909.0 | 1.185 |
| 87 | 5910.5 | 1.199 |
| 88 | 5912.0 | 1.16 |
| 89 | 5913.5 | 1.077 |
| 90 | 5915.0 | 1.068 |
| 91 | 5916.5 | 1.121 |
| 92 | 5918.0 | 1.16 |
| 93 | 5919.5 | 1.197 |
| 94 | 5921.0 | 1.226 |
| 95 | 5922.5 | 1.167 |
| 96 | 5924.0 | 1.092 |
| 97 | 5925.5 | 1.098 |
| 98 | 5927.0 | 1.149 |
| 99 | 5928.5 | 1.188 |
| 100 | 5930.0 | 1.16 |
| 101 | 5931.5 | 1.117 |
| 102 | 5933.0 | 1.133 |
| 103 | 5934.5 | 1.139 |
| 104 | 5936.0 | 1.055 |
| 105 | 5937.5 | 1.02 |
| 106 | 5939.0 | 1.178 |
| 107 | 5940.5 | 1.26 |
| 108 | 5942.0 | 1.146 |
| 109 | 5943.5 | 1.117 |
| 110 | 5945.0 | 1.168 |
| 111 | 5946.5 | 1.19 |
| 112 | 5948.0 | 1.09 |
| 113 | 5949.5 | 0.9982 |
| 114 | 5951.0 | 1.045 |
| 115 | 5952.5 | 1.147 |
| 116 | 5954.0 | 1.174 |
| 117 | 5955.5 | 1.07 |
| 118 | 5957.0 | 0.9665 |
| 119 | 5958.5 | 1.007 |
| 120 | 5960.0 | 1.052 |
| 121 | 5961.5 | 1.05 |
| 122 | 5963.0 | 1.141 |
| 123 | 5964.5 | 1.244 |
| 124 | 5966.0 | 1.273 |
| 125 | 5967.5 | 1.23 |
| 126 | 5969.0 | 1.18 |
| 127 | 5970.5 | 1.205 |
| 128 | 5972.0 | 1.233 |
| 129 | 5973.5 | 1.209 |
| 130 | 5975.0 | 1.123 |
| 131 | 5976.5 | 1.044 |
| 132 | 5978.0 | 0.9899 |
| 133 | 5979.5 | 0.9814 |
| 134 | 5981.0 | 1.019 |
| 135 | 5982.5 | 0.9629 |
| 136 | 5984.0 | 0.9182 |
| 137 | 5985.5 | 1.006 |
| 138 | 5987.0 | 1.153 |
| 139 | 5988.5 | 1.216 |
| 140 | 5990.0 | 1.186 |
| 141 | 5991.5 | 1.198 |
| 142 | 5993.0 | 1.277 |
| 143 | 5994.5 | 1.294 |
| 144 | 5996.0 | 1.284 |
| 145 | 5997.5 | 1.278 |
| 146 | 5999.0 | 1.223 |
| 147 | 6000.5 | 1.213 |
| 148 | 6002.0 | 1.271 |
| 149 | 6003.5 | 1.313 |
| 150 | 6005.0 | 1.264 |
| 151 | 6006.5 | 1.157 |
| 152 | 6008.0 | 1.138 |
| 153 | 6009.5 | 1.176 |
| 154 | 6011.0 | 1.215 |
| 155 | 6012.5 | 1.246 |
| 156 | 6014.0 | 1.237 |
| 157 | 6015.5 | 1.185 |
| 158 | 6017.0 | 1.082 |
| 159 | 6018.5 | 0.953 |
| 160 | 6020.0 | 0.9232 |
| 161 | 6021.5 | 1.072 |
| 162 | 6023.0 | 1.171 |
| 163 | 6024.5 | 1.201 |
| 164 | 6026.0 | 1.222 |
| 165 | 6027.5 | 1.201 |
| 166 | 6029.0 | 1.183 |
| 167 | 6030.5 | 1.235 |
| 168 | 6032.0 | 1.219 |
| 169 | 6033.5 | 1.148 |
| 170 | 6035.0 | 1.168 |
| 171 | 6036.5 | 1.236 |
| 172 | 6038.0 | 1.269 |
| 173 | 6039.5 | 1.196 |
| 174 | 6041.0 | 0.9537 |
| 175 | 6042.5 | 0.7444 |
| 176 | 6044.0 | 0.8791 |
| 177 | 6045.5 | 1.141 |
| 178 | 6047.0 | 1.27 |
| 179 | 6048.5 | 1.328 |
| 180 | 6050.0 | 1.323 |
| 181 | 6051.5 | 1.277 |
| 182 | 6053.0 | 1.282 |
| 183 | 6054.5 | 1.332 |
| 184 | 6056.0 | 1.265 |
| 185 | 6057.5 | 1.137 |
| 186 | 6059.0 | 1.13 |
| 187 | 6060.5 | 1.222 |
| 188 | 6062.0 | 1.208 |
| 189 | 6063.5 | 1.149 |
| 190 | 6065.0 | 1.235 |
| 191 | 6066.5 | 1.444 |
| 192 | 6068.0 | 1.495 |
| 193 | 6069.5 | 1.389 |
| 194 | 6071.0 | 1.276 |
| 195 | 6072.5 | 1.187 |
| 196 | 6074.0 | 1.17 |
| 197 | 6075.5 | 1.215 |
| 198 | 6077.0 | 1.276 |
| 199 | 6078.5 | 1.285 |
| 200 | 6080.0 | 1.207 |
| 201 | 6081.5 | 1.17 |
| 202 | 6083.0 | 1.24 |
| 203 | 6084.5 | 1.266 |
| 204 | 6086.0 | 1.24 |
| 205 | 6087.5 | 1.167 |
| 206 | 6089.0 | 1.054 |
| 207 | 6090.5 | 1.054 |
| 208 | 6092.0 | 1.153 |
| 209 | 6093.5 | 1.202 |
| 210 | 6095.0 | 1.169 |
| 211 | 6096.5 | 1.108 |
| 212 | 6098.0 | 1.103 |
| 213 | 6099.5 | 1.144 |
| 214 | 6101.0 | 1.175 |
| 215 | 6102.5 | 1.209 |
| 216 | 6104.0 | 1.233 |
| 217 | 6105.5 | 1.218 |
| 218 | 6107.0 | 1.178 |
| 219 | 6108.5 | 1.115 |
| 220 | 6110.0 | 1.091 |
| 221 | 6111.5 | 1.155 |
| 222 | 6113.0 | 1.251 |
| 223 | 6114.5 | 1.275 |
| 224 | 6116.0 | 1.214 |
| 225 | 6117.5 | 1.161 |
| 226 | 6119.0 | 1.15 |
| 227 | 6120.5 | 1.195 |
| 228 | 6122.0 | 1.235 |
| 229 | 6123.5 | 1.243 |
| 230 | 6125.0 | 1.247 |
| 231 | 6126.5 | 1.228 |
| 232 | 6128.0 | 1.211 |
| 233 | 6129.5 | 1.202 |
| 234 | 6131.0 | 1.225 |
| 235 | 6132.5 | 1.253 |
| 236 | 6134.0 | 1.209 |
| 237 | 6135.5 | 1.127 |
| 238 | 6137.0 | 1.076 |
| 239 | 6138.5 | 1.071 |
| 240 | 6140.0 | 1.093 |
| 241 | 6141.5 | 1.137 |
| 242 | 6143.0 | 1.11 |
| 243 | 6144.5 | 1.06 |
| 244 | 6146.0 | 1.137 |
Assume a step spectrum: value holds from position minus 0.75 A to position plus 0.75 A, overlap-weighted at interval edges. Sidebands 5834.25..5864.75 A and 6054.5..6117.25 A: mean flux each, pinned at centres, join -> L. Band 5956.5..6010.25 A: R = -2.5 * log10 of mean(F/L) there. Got 0.06 mag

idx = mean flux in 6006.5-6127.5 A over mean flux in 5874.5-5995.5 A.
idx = 1.1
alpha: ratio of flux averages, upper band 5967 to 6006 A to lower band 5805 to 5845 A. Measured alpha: 0.98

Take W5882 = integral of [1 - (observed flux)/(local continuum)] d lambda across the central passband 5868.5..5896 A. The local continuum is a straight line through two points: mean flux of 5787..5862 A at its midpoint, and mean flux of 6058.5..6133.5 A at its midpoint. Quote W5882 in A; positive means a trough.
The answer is 3.5 A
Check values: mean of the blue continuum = 1.18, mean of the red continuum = 1.21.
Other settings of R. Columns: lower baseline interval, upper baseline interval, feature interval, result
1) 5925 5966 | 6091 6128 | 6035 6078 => -0.05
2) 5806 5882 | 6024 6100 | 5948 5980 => 0.08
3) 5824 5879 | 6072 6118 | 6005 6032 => 0.03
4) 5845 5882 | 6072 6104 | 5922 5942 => 0.07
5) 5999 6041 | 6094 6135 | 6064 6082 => -0.08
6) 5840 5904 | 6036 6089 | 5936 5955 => 0.03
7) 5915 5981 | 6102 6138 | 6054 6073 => -0.08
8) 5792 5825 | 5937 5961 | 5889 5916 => 0.12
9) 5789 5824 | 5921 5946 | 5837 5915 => 0.02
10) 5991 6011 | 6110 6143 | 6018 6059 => 0.05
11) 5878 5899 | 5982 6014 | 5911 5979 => -0.06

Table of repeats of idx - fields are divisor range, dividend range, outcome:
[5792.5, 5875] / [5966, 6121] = 1.00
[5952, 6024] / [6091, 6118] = 1.03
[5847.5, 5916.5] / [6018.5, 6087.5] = 1.08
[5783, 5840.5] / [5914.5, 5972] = 0.97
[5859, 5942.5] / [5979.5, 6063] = 1.06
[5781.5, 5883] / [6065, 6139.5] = 1.02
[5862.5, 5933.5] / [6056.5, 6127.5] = 1.10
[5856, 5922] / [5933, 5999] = 1.03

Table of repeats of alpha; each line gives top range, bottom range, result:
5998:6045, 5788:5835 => 1.00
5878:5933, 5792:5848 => 0.91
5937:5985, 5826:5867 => 0.92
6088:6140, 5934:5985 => 1.06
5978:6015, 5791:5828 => 1.01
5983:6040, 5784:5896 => 1.03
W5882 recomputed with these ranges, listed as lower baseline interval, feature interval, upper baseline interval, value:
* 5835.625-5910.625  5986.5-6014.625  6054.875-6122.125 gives -1.4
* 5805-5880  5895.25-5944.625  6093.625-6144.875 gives 3.0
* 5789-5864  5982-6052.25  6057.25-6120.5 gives 1.8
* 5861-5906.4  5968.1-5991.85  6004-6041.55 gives 0.7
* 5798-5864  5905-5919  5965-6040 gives 0.4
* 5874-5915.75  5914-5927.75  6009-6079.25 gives -0.9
